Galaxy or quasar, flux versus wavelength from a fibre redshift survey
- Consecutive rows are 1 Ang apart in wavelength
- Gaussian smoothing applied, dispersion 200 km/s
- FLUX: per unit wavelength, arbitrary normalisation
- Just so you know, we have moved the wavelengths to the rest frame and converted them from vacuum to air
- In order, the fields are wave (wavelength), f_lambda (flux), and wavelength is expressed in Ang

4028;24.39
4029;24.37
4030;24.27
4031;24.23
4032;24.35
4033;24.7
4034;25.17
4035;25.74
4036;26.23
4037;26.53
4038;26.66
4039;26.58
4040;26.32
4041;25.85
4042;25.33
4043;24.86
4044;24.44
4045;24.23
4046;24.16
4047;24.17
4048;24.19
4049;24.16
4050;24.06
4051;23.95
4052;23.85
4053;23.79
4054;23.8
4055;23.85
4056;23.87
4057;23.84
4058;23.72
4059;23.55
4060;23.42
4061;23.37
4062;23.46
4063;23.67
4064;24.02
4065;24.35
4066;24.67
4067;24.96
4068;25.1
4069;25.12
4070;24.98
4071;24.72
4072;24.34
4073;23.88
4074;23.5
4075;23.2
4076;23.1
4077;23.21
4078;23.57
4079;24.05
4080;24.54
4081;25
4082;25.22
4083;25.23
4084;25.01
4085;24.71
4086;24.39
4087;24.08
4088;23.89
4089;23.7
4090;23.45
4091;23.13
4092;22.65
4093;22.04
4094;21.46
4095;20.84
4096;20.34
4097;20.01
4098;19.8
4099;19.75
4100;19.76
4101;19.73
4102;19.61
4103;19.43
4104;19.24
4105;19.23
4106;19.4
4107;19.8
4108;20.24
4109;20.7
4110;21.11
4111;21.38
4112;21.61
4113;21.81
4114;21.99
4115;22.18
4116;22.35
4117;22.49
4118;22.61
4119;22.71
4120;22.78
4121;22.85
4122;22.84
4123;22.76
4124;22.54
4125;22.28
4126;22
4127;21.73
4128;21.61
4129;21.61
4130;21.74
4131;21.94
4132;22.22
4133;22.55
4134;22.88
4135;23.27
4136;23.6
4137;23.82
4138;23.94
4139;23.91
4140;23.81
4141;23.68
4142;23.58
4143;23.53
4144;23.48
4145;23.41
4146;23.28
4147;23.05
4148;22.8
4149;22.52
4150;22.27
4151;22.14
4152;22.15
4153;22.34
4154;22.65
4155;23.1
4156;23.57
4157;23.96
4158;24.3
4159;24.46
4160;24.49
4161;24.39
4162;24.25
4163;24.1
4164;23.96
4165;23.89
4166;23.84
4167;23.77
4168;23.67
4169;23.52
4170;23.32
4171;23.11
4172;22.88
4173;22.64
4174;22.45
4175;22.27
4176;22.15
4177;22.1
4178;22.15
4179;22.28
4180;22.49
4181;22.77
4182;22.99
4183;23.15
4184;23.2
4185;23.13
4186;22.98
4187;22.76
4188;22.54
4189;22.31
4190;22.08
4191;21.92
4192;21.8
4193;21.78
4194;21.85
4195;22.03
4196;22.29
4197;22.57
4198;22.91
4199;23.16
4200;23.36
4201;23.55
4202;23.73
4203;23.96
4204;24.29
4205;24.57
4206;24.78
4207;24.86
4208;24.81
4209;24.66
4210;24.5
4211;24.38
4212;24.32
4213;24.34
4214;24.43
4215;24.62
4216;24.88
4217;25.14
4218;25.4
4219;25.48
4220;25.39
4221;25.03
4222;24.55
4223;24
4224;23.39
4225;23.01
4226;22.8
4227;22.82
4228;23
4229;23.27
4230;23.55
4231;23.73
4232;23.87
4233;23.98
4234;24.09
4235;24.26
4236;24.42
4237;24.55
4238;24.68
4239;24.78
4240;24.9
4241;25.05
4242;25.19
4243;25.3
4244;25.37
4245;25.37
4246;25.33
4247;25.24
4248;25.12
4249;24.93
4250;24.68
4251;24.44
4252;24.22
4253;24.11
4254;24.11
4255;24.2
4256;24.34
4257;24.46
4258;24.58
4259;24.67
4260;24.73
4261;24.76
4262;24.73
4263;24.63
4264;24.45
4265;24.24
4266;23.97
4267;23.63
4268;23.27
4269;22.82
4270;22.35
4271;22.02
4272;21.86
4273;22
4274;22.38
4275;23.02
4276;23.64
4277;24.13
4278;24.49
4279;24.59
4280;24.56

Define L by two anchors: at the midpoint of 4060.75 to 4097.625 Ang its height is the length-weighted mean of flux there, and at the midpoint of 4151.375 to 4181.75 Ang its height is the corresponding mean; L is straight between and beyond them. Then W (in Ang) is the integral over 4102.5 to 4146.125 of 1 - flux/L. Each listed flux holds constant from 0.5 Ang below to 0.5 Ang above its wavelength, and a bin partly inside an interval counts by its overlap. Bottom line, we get 2.4 Ang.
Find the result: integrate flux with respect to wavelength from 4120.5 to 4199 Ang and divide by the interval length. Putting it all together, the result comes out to 22.9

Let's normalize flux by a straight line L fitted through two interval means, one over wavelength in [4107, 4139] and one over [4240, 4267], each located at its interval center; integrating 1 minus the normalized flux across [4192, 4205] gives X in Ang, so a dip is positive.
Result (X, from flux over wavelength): 0.4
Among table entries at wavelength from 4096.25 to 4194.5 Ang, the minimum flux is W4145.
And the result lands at 19.23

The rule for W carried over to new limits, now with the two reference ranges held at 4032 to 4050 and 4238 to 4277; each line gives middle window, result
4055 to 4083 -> 1.1 Ang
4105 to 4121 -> 2.2 Ang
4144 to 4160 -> 1.0 Ang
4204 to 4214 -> -0.1 Ang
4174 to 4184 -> 0.8 Ang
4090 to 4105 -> 2.6 Ang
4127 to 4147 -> 1.4 Ang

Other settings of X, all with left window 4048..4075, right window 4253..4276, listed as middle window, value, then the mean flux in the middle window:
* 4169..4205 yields 1.6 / 22.7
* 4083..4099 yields 0.9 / 22.6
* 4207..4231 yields -0.5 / 24.3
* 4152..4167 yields 0.1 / 23.8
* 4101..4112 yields 1.8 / 20.1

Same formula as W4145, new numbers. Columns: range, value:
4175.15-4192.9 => 21.8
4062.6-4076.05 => 23.1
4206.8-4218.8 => 24.32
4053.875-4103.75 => 19.43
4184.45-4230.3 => 21.78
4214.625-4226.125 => 22.8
